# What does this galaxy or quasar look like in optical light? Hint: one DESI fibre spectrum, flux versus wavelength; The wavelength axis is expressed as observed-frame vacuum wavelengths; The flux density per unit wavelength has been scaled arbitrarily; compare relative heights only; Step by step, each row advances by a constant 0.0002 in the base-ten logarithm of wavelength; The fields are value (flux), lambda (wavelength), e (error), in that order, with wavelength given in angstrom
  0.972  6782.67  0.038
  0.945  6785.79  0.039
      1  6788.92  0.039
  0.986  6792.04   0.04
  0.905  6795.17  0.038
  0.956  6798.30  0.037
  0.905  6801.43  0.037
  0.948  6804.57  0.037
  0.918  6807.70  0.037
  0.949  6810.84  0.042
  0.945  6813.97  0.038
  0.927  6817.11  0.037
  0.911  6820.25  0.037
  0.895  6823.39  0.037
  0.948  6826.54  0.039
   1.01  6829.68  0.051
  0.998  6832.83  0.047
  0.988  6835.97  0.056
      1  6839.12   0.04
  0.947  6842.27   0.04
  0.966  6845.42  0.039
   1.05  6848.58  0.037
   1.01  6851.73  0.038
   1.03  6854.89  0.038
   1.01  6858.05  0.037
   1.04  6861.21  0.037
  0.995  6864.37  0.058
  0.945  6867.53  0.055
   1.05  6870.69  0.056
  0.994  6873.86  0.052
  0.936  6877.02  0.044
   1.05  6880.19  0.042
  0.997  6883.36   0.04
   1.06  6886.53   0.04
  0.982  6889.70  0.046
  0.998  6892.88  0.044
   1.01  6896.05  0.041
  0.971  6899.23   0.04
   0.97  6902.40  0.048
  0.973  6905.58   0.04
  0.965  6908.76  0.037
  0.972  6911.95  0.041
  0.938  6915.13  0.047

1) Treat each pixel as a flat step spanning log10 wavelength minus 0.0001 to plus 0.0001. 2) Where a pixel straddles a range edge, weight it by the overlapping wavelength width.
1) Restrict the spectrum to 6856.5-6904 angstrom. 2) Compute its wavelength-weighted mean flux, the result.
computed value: 1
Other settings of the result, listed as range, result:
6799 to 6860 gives 0.966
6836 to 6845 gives 0.975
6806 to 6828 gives 0.928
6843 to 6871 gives 1.01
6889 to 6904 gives 0.987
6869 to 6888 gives 1.01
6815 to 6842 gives 0.959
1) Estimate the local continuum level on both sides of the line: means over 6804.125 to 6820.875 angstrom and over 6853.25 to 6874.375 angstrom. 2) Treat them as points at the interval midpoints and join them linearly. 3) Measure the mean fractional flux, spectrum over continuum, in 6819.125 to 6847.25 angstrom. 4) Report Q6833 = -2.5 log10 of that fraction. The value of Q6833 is 0.00 mag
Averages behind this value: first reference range 0.934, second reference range 1.01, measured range 0.964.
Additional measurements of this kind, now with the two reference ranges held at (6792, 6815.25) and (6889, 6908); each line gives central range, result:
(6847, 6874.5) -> -0.05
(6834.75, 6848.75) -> -0.03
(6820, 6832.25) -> 0.00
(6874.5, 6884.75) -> -0.02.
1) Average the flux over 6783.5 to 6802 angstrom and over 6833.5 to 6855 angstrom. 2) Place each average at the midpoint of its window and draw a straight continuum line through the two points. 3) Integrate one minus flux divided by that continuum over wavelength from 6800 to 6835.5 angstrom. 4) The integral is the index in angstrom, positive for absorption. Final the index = 1.1 angstrom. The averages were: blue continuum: 0.953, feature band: 0.943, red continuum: 0.997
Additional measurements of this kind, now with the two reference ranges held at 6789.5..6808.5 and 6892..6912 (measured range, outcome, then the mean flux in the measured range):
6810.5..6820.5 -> 0.1 angstrom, 0.934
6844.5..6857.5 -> -0.8 angstrom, 1.02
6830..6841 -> -0.5 angstrom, 0.996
